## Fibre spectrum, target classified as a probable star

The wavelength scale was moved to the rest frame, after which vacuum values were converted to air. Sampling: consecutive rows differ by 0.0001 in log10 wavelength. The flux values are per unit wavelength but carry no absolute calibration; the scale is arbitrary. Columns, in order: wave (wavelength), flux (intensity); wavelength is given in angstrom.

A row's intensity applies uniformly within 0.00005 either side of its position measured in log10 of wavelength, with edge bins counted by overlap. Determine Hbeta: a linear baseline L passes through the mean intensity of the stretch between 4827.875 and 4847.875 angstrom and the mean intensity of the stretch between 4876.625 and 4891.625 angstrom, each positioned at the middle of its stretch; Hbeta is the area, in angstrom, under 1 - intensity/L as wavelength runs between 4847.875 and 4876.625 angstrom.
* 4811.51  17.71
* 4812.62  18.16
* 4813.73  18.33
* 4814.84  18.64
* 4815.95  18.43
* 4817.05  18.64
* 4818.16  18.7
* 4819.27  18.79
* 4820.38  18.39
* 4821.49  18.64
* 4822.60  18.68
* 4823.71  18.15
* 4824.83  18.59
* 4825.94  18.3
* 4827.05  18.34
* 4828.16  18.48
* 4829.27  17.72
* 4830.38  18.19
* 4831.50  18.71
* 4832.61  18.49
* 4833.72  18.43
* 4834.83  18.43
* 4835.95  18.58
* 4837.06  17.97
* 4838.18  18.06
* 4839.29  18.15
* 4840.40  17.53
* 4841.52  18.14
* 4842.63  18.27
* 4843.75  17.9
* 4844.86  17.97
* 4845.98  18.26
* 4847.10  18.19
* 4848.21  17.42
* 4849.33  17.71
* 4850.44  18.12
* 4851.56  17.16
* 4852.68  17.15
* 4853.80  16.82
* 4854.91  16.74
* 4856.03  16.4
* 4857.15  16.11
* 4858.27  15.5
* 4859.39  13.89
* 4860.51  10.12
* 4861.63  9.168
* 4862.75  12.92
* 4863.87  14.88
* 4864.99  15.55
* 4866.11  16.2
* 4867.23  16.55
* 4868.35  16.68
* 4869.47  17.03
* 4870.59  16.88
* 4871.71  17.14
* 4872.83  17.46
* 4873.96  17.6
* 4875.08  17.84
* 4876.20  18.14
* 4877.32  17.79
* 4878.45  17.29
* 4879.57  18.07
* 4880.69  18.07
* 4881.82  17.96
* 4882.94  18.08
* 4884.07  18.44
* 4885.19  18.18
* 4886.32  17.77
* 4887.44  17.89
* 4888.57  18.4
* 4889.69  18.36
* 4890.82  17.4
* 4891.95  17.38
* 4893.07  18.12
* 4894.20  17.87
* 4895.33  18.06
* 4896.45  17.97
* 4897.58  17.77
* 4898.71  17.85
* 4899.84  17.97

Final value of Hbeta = 3.2 angstrom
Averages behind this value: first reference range 18.2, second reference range 18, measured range 16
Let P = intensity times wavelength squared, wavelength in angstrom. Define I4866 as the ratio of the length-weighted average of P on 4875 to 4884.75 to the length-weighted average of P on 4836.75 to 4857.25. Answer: 1.03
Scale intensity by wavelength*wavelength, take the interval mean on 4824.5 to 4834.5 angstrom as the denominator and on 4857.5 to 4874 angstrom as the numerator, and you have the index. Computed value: 0.8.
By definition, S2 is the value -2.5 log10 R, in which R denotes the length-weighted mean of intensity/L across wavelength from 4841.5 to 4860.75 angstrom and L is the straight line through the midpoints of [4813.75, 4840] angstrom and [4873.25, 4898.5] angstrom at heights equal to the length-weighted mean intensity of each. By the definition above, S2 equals 0.09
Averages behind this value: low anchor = 18.4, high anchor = 17.9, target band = 16.8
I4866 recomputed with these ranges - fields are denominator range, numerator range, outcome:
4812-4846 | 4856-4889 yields 0.91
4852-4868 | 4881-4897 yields 1.22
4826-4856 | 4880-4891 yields 1.03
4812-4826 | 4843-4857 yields 0.96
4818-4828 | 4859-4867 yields 0.74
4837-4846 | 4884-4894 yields 1.02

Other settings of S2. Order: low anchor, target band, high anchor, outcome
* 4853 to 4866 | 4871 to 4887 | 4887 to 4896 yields -0.08 mag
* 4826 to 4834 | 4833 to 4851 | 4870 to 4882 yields 0.00 mag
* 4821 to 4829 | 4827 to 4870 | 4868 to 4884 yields 0.08 mag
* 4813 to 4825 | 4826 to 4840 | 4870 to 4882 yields 0.00 mag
